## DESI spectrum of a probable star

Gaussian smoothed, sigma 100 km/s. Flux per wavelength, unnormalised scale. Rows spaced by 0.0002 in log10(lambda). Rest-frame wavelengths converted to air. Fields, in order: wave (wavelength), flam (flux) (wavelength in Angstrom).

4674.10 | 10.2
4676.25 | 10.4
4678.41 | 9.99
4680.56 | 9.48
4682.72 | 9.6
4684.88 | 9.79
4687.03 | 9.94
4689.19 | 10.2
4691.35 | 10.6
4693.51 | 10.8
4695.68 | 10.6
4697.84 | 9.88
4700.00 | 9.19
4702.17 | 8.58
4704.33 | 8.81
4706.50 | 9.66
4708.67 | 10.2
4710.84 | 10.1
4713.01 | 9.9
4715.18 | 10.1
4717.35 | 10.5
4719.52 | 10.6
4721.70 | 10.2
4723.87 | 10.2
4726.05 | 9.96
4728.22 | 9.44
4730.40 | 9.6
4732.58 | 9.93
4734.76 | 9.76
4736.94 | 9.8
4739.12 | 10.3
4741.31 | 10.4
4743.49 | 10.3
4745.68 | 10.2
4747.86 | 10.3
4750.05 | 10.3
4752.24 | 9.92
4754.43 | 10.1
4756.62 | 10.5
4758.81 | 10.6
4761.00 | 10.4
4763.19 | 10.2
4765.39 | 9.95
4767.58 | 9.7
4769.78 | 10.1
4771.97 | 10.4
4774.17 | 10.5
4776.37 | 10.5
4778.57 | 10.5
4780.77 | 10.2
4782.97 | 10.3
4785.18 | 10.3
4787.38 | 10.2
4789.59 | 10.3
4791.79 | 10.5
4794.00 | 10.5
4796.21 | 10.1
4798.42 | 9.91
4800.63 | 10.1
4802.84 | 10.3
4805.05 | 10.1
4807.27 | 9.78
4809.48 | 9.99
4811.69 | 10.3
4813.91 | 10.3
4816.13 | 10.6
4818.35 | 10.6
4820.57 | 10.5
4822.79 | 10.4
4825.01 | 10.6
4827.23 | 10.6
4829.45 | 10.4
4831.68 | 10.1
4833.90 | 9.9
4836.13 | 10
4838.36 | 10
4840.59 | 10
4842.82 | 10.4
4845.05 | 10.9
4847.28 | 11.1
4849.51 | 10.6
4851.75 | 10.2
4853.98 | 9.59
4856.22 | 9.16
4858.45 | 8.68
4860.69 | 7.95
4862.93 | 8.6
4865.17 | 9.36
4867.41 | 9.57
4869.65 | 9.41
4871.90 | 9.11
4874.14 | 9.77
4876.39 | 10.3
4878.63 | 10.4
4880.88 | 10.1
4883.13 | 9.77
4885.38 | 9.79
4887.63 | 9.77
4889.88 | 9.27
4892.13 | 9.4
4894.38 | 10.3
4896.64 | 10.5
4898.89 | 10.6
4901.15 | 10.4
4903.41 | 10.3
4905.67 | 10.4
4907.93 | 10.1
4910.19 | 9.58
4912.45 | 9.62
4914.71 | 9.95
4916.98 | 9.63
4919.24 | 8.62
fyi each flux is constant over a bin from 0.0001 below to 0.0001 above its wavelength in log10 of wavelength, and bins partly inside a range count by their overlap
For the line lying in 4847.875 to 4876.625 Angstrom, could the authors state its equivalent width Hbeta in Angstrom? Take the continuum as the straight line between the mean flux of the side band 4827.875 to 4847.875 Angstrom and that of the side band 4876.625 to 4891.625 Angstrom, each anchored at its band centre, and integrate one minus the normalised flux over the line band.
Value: 1.9 Angstrom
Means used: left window 10.3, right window 9.86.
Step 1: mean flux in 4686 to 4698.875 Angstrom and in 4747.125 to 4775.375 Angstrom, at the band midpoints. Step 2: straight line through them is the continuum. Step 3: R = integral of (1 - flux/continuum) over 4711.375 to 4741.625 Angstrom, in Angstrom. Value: 0.71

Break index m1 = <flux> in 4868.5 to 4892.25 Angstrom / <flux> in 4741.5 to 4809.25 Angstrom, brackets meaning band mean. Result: 0.95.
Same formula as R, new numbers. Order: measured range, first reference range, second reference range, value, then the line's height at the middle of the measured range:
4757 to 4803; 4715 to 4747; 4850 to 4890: -1.78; 9.89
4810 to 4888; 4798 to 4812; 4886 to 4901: 0.52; 10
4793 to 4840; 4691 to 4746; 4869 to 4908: -1.22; 9.98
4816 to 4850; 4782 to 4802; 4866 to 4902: -1.09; 10.1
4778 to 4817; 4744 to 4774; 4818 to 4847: 0.22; 10.3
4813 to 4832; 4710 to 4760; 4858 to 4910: -1.09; 9.9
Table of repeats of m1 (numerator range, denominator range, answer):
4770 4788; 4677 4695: 1.03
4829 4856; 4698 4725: 1.04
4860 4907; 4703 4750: 0.98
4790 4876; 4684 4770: 1.00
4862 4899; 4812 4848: 0.94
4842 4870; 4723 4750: 0.96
